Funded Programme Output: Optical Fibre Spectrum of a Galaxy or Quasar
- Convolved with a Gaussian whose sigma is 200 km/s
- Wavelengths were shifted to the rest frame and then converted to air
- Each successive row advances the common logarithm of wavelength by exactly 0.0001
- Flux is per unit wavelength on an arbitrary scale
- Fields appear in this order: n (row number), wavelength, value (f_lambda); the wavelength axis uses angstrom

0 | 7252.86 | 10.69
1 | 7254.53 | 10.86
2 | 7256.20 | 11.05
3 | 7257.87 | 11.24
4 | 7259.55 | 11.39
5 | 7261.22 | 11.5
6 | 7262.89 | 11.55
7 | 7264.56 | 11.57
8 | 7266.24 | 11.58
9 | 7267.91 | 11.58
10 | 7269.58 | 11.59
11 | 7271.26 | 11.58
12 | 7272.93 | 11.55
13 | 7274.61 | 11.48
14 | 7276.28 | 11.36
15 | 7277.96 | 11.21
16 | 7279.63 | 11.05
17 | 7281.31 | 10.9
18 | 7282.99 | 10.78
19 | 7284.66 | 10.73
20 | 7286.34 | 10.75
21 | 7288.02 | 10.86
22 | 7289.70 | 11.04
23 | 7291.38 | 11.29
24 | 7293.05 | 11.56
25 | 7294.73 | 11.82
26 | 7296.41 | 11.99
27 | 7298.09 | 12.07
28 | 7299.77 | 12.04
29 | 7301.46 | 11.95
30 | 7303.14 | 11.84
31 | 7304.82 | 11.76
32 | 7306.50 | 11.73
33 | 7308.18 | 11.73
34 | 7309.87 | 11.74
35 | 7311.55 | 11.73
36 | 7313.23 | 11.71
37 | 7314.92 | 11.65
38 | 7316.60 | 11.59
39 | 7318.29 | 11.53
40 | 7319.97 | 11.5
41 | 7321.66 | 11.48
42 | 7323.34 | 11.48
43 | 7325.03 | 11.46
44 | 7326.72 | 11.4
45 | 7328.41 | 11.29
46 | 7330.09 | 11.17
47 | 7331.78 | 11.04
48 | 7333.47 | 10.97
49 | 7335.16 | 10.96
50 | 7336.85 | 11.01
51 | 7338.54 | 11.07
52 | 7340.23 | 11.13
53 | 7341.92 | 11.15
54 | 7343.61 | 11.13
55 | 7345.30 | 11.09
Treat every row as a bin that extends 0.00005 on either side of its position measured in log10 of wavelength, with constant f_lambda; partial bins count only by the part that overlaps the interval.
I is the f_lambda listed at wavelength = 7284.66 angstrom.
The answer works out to 10.73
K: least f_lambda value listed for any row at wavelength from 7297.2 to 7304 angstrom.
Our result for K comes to 11.84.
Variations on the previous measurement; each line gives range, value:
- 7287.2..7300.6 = 10.86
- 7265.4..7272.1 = 11.58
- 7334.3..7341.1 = 10.96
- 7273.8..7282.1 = 10.9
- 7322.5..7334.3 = 10.97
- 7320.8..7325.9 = 11.46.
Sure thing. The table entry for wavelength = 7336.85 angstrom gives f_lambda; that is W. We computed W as 11.01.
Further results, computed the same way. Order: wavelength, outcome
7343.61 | 11.13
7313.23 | 11.71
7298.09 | 12.07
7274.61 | 11.48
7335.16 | 10.96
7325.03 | 11.46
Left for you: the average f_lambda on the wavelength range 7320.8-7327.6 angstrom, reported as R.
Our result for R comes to 11.4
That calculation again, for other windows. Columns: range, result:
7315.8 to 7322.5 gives 11.5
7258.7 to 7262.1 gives 11.4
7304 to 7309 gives 11.8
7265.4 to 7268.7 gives 11.6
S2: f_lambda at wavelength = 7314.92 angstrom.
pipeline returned 11.65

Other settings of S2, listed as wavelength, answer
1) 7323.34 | 11.48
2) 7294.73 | 11.82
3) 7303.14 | 11.84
